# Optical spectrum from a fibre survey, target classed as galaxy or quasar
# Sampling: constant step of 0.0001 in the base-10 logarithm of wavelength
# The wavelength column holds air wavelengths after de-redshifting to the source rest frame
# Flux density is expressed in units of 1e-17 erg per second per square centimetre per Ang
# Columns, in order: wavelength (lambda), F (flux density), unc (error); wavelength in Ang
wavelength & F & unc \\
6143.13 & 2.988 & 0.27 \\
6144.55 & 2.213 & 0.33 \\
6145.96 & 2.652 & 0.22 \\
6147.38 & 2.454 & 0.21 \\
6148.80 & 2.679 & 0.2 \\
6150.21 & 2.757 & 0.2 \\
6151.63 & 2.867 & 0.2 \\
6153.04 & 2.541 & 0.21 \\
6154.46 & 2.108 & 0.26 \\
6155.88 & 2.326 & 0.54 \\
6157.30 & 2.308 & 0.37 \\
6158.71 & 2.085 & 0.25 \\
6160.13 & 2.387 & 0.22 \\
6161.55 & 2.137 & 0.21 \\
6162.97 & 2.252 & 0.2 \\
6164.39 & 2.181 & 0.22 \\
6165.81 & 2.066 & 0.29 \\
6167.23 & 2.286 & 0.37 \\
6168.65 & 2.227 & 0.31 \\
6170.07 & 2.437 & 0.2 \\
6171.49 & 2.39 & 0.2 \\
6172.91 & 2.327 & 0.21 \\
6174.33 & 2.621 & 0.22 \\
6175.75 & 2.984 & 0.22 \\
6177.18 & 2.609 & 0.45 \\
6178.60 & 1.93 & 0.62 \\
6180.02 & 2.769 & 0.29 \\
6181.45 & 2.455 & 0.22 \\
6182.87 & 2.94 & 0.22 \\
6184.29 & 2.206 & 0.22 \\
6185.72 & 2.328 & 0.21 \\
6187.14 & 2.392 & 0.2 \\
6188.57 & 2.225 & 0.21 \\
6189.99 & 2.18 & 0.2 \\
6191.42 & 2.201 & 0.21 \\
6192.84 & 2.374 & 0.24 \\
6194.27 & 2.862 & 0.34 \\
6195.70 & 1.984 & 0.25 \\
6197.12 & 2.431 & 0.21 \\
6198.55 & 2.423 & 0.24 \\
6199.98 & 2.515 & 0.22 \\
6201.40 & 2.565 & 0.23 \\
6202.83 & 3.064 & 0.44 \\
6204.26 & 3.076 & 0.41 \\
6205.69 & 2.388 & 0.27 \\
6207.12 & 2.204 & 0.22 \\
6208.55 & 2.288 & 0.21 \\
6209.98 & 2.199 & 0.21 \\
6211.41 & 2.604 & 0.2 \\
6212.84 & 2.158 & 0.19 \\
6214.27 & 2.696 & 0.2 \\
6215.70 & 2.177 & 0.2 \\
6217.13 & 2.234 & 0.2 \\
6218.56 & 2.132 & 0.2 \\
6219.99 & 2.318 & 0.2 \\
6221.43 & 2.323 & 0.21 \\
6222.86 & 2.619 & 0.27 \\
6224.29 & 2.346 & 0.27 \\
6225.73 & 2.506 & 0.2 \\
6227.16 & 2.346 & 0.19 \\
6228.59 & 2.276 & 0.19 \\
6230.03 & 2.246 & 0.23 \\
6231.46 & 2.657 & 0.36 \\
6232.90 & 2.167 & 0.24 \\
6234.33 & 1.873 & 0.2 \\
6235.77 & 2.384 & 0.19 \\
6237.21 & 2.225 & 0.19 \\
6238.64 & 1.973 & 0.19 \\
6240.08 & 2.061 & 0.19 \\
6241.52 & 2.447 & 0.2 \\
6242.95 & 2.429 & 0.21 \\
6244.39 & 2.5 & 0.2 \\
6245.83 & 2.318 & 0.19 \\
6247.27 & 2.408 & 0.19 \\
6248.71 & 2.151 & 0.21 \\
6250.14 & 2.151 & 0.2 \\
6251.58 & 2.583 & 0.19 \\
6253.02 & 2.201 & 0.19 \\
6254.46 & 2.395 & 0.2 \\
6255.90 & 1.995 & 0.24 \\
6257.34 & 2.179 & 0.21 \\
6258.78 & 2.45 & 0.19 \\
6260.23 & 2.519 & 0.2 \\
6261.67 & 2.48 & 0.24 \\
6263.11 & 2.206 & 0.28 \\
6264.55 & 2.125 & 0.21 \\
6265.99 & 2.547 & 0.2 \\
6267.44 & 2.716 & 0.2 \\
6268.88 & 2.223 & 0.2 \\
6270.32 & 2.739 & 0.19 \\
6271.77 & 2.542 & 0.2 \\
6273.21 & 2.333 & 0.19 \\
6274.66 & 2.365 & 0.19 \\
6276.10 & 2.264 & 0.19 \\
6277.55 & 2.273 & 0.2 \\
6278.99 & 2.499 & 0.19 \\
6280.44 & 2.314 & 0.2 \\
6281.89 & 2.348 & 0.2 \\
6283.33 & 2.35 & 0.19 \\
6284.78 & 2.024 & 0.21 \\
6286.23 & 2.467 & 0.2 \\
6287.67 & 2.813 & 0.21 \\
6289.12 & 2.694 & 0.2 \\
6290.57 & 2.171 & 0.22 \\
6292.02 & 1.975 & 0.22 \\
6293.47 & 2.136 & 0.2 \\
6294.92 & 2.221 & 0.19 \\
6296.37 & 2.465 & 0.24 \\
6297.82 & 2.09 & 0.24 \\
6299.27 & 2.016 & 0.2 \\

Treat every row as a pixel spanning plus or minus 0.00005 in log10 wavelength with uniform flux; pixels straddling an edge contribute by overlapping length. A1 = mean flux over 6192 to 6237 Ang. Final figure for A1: 2.4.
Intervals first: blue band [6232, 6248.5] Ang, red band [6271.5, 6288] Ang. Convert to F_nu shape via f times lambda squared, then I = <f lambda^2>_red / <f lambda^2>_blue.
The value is 1.06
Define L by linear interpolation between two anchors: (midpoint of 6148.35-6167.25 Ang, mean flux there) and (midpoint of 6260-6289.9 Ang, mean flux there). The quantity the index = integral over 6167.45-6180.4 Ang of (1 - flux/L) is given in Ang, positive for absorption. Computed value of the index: -0.5 Ang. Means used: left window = 2.35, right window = 2.42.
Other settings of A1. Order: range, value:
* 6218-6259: 2.3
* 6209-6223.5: 2.34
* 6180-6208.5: 2.47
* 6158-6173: 2.25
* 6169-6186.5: 2.49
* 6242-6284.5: 2.36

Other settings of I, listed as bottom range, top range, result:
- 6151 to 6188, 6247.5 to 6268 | 1.01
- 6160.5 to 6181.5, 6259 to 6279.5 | 1.05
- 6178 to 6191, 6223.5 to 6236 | 0.98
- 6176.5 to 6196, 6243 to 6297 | 1.01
